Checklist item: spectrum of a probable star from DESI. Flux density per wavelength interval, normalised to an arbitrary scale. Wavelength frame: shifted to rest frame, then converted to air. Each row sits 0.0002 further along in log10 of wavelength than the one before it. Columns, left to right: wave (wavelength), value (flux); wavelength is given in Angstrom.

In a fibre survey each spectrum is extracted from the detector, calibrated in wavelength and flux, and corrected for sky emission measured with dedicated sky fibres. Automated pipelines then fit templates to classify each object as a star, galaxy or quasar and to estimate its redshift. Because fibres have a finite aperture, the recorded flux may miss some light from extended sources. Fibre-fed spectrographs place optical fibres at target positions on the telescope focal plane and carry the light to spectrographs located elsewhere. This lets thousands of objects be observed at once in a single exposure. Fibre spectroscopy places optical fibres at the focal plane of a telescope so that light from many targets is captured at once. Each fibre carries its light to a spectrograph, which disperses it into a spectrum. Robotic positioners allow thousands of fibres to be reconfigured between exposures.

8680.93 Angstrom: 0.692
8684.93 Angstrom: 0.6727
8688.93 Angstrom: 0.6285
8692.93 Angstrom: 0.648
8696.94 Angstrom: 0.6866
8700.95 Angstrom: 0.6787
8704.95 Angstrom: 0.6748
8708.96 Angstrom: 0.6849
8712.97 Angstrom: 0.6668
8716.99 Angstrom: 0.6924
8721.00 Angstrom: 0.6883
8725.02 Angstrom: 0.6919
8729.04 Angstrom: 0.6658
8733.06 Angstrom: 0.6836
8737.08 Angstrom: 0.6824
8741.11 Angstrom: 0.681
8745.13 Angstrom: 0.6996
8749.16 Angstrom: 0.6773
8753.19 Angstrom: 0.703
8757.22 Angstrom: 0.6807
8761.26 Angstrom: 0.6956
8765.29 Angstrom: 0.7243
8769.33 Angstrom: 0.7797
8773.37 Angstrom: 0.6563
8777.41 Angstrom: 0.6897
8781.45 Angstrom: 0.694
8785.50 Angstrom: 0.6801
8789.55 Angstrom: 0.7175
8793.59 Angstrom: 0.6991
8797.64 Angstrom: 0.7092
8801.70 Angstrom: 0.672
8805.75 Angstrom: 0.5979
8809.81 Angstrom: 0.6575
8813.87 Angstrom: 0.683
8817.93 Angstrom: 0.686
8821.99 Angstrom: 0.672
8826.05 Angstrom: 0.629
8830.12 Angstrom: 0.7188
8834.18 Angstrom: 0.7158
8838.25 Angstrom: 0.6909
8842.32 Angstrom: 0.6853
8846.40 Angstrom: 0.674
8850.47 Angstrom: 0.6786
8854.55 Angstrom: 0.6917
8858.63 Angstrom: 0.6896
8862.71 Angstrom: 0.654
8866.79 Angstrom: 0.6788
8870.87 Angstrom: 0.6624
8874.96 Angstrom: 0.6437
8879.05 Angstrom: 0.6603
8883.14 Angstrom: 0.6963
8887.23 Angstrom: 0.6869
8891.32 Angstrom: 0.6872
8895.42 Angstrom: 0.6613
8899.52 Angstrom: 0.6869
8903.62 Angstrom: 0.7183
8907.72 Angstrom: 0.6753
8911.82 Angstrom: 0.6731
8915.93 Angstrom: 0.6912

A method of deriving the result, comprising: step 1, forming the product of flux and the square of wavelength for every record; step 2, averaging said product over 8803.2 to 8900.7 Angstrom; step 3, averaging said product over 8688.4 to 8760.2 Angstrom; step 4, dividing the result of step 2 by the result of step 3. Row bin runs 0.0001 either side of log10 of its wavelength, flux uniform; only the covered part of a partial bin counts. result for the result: 1.0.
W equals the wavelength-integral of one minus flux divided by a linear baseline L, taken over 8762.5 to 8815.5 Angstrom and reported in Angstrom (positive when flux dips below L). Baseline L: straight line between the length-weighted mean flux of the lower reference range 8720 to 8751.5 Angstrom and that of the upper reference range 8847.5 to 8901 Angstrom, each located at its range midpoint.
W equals -0.7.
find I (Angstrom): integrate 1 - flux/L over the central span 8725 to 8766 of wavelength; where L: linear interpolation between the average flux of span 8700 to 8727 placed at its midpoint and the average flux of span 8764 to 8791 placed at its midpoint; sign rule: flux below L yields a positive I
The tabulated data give 0.3 Angstrom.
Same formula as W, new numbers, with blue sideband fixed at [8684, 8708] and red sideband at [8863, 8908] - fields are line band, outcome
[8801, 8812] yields 0.5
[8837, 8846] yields -0.1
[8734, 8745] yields -0.3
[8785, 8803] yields -0.7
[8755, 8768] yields -0.7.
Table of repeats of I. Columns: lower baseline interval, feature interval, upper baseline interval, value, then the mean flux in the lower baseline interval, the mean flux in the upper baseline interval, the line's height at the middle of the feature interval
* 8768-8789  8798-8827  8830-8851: 1.44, 0.698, 0.693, 0.695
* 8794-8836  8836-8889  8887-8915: 0.27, 0.675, 0.684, 0.68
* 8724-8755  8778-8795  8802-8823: -0.72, 0.685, 0.66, 0.669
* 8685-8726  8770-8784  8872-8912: -0.29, 0.674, 0.679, 0.676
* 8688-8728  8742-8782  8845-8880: -1.56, 0.675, 0.671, 0.674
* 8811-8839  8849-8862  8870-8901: -0.10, 0.684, 0.673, 0.679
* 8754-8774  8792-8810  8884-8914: 0.92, 0.711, 0.685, 0.703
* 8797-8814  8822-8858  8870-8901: -1.11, 0.658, 0.673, 0.664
